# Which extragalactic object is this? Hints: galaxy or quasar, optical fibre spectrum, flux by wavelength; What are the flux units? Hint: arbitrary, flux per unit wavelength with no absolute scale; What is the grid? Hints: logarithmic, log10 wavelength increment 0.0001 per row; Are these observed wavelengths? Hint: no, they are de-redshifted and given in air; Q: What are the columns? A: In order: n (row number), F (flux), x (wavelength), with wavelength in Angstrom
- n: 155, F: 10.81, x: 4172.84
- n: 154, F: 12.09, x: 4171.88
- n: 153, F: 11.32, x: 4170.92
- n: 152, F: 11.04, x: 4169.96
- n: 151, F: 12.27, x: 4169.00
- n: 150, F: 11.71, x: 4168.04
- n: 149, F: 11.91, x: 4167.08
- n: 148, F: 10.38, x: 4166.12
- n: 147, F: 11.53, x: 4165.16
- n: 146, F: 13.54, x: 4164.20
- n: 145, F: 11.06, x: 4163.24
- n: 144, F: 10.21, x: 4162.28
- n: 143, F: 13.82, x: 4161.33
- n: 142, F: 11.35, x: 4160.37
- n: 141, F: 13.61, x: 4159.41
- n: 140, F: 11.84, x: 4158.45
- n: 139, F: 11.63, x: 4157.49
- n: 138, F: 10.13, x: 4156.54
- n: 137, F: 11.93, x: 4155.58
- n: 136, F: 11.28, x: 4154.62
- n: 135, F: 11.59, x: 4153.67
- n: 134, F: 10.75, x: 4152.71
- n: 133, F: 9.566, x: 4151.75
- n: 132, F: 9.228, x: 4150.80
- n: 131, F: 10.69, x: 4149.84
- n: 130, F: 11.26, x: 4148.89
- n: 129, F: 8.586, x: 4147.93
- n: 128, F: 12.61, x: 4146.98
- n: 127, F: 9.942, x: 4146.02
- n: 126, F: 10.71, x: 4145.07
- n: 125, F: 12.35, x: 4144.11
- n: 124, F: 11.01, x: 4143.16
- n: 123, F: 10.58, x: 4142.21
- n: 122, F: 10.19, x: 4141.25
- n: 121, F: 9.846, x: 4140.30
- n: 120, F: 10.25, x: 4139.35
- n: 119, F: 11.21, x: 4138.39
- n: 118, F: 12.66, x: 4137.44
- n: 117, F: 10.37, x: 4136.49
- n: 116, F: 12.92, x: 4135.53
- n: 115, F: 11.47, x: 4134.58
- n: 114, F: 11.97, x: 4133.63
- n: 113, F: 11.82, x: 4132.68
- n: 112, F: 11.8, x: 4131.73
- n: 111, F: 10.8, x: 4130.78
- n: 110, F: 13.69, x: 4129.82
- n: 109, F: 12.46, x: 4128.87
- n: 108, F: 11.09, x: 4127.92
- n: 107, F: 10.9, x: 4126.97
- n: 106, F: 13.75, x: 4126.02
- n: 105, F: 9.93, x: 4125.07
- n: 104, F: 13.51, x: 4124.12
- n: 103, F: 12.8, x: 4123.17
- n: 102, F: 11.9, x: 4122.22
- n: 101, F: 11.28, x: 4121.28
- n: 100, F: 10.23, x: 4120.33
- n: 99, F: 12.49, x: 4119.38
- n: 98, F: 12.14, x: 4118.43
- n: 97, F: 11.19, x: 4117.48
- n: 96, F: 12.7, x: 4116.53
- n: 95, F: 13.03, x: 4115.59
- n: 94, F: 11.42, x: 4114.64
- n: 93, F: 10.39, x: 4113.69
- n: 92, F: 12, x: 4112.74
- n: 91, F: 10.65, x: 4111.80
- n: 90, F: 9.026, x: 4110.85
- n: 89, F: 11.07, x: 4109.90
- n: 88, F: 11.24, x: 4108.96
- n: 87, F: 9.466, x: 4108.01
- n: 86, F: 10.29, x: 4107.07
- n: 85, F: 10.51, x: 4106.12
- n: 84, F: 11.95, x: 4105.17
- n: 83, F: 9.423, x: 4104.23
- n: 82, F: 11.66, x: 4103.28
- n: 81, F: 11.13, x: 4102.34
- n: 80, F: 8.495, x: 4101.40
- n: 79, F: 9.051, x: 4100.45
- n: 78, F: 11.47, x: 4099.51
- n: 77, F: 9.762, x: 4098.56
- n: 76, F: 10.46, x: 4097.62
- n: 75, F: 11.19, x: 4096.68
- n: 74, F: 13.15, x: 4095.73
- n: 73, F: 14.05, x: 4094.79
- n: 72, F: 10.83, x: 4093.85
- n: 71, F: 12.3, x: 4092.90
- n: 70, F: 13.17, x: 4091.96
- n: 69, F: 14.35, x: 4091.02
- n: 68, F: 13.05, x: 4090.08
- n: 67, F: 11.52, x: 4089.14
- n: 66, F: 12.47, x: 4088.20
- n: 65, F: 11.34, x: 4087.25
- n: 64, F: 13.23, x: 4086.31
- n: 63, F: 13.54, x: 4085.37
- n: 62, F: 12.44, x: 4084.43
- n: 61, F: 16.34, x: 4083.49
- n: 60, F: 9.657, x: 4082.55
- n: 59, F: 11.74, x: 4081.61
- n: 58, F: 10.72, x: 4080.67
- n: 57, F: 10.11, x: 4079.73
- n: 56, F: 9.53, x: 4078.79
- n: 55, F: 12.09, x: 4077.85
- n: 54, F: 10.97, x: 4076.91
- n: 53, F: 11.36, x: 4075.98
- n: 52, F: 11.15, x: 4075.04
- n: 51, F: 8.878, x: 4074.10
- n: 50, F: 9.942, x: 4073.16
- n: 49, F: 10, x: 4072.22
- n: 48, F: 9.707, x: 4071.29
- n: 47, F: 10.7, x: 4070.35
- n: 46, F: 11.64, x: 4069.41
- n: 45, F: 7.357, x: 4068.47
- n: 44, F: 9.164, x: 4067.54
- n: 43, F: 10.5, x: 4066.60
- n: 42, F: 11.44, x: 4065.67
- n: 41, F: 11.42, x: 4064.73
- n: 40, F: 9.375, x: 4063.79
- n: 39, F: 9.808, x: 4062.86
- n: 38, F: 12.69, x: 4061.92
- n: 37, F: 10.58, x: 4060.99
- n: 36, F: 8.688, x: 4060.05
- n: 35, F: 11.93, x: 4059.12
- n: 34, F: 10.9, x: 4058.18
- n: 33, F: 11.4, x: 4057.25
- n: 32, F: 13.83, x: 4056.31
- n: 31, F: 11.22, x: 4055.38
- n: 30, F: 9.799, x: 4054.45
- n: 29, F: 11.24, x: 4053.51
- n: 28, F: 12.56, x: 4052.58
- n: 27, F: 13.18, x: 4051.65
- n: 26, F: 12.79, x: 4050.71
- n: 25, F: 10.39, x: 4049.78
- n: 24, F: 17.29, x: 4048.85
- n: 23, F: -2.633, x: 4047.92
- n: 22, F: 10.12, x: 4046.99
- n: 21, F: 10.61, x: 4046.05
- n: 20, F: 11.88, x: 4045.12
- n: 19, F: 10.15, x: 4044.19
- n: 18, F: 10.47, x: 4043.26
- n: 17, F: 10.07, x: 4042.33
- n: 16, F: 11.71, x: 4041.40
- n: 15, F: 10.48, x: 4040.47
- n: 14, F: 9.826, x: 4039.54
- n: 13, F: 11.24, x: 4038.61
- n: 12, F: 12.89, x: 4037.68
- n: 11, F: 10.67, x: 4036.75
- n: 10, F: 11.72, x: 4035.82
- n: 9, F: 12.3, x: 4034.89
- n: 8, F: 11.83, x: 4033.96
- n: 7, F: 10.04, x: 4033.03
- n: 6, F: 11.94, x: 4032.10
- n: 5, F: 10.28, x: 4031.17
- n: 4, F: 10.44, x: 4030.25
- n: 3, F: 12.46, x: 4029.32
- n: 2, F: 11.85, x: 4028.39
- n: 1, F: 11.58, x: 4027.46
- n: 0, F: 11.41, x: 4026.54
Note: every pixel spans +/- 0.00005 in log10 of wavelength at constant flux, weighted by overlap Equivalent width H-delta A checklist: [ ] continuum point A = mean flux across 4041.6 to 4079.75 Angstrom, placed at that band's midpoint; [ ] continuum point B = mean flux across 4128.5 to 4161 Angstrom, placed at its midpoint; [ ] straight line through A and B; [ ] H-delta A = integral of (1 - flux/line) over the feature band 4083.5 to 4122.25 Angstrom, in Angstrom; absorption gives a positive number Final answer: -2.2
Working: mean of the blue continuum 10.6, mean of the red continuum 11.2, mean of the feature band 11.5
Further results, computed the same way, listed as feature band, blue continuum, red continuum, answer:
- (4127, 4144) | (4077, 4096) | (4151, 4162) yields 0.45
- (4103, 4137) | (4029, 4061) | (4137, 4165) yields -1.16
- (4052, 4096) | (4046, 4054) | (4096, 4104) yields -3.49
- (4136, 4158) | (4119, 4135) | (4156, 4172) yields 1.85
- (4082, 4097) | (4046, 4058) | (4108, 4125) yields -1.89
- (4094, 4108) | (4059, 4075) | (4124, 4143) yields 0.03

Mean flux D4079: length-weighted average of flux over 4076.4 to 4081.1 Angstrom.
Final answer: 10.7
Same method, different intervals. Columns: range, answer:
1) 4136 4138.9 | 11.4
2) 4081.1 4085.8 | 12.7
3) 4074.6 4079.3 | 11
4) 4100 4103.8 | 10.1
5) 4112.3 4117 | 11.9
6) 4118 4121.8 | 11.5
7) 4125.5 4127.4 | 12.3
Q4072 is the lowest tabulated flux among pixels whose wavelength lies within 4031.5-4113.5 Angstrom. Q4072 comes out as -2.633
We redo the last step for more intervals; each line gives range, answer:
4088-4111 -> 8.495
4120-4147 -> 9.846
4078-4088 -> 9.53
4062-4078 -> 7.357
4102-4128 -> 9.026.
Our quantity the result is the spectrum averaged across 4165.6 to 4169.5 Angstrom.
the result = 11.6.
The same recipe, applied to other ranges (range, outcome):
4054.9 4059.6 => 11.9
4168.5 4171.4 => 11.5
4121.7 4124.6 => 12.7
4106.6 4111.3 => 10.2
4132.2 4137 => 11.7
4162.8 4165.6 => 12.1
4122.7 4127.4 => 12.2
